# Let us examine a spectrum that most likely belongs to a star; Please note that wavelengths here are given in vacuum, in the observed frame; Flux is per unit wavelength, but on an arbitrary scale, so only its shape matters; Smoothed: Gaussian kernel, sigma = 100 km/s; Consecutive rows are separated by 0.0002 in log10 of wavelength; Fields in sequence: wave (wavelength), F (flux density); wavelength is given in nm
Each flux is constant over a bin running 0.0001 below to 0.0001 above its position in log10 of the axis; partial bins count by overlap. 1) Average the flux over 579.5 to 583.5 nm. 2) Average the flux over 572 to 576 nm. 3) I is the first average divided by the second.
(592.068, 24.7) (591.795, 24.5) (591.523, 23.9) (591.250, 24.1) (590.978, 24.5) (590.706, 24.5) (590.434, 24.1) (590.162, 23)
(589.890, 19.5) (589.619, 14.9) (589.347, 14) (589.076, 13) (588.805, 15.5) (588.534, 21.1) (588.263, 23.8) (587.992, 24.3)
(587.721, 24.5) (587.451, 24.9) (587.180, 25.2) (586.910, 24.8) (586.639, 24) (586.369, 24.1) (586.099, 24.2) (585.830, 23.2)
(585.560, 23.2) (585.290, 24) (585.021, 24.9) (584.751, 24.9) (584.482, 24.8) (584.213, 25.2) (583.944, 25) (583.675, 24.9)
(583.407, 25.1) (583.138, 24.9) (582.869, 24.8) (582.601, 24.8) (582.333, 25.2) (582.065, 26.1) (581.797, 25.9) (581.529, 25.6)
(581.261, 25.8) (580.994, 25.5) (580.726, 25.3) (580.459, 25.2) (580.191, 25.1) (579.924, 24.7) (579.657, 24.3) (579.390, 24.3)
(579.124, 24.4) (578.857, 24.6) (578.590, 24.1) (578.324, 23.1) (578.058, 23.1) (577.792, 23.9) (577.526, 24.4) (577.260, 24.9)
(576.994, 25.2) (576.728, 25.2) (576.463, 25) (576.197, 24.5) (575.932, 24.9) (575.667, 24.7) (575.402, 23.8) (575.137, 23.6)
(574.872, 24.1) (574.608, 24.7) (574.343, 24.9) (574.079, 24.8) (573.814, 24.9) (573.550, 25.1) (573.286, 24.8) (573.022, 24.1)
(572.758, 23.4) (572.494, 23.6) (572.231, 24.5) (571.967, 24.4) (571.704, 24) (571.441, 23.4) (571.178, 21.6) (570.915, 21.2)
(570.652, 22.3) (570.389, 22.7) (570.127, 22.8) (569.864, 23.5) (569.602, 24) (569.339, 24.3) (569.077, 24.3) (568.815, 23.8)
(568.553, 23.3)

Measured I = 1.03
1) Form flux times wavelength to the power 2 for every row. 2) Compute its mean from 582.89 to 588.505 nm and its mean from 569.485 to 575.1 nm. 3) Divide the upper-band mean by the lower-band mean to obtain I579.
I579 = 1.08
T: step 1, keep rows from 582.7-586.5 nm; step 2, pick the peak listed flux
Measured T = 25.2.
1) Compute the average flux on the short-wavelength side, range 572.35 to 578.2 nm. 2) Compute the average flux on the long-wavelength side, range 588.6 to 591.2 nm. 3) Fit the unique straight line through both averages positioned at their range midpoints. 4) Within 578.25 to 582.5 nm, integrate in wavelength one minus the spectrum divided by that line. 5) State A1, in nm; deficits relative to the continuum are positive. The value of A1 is -0.43 nm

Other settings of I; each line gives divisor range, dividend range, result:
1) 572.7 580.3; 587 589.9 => 0.82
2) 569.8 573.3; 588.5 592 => 0.88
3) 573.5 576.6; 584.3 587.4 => 0.99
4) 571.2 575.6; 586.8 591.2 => 0.88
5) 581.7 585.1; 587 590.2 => 0.81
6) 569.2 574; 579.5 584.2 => 1.07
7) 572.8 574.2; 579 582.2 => 1.02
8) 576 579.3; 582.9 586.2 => 1.01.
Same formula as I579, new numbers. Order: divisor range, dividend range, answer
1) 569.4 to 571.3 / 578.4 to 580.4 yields 1.12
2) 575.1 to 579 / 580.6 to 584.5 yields 1.06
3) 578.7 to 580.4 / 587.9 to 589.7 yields 0.76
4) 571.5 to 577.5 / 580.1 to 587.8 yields 1.05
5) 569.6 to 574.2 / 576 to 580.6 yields 1.06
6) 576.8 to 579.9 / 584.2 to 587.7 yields 1.03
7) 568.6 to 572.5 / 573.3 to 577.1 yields 1.07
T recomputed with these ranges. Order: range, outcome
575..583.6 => 26.1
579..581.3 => 25.8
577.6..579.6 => 24.6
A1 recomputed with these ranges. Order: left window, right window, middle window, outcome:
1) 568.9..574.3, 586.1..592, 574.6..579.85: -0.26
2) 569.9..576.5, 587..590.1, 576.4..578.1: -0.12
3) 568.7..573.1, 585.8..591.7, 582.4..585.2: -0.31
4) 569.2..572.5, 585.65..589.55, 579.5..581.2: -0.20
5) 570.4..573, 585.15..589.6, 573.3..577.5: -0.33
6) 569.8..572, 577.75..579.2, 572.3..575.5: -0.15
